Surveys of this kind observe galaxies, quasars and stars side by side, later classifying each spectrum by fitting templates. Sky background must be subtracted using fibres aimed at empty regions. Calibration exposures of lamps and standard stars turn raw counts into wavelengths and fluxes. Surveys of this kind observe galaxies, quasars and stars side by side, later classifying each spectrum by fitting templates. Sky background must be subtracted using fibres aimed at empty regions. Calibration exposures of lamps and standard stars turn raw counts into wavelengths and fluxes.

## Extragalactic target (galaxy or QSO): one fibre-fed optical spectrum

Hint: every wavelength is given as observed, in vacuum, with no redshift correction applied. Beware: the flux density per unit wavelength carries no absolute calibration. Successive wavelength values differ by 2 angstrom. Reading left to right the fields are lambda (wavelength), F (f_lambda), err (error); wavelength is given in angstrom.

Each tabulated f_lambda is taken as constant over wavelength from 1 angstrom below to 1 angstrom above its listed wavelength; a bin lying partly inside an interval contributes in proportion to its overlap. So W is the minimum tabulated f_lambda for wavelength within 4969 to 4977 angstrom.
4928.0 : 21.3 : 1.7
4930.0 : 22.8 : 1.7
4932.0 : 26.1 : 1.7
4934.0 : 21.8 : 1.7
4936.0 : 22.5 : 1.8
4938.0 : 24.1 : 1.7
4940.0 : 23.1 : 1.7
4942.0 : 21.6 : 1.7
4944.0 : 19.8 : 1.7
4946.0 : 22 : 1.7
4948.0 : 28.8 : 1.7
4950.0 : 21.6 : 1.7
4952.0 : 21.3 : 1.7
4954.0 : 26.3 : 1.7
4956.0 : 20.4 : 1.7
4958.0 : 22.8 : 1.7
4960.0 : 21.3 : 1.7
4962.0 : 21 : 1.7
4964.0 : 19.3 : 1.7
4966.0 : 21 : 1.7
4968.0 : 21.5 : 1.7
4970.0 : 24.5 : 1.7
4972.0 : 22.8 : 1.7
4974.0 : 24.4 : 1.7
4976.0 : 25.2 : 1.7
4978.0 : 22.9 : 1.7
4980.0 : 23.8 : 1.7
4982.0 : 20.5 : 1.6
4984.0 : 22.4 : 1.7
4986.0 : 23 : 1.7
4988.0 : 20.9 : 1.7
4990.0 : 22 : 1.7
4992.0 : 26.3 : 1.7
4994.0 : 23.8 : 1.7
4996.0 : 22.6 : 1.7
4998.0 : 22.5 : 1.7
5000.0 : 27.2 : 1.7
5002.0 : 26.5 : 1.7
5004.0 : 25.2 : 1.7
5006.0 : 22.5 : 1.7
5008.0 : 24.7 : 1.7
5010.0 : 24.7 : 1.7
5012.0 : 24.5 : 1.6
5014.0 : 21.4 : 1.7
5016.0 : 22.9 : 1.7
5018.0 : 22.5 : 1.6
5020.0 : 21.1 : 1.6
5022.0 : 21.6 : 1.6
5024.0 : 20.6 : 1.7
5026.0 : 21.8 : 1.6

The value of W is 22.8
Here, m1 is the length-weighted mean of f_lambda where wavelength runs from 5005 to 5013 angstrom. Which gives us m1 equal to 24.1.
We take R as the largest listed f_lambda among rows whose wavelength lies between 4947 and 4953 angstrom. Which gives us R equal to 28.8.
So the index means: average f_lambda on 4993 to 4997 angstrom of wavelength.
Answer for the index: 23.2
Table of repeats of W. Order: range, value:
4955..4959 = 20.4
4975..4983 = 20.5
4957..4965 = 19.3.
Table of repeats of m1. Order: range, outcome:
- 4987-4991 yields 21.4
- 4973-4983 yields 23.4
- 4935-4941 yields 23.2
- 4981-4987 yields 22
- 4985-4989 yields 21.9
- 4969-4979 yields 24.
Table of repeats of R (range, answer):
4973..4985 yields 25.2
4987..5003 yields 27.2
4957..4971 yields 24.5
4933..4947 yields 24.1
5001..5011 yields 26.5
